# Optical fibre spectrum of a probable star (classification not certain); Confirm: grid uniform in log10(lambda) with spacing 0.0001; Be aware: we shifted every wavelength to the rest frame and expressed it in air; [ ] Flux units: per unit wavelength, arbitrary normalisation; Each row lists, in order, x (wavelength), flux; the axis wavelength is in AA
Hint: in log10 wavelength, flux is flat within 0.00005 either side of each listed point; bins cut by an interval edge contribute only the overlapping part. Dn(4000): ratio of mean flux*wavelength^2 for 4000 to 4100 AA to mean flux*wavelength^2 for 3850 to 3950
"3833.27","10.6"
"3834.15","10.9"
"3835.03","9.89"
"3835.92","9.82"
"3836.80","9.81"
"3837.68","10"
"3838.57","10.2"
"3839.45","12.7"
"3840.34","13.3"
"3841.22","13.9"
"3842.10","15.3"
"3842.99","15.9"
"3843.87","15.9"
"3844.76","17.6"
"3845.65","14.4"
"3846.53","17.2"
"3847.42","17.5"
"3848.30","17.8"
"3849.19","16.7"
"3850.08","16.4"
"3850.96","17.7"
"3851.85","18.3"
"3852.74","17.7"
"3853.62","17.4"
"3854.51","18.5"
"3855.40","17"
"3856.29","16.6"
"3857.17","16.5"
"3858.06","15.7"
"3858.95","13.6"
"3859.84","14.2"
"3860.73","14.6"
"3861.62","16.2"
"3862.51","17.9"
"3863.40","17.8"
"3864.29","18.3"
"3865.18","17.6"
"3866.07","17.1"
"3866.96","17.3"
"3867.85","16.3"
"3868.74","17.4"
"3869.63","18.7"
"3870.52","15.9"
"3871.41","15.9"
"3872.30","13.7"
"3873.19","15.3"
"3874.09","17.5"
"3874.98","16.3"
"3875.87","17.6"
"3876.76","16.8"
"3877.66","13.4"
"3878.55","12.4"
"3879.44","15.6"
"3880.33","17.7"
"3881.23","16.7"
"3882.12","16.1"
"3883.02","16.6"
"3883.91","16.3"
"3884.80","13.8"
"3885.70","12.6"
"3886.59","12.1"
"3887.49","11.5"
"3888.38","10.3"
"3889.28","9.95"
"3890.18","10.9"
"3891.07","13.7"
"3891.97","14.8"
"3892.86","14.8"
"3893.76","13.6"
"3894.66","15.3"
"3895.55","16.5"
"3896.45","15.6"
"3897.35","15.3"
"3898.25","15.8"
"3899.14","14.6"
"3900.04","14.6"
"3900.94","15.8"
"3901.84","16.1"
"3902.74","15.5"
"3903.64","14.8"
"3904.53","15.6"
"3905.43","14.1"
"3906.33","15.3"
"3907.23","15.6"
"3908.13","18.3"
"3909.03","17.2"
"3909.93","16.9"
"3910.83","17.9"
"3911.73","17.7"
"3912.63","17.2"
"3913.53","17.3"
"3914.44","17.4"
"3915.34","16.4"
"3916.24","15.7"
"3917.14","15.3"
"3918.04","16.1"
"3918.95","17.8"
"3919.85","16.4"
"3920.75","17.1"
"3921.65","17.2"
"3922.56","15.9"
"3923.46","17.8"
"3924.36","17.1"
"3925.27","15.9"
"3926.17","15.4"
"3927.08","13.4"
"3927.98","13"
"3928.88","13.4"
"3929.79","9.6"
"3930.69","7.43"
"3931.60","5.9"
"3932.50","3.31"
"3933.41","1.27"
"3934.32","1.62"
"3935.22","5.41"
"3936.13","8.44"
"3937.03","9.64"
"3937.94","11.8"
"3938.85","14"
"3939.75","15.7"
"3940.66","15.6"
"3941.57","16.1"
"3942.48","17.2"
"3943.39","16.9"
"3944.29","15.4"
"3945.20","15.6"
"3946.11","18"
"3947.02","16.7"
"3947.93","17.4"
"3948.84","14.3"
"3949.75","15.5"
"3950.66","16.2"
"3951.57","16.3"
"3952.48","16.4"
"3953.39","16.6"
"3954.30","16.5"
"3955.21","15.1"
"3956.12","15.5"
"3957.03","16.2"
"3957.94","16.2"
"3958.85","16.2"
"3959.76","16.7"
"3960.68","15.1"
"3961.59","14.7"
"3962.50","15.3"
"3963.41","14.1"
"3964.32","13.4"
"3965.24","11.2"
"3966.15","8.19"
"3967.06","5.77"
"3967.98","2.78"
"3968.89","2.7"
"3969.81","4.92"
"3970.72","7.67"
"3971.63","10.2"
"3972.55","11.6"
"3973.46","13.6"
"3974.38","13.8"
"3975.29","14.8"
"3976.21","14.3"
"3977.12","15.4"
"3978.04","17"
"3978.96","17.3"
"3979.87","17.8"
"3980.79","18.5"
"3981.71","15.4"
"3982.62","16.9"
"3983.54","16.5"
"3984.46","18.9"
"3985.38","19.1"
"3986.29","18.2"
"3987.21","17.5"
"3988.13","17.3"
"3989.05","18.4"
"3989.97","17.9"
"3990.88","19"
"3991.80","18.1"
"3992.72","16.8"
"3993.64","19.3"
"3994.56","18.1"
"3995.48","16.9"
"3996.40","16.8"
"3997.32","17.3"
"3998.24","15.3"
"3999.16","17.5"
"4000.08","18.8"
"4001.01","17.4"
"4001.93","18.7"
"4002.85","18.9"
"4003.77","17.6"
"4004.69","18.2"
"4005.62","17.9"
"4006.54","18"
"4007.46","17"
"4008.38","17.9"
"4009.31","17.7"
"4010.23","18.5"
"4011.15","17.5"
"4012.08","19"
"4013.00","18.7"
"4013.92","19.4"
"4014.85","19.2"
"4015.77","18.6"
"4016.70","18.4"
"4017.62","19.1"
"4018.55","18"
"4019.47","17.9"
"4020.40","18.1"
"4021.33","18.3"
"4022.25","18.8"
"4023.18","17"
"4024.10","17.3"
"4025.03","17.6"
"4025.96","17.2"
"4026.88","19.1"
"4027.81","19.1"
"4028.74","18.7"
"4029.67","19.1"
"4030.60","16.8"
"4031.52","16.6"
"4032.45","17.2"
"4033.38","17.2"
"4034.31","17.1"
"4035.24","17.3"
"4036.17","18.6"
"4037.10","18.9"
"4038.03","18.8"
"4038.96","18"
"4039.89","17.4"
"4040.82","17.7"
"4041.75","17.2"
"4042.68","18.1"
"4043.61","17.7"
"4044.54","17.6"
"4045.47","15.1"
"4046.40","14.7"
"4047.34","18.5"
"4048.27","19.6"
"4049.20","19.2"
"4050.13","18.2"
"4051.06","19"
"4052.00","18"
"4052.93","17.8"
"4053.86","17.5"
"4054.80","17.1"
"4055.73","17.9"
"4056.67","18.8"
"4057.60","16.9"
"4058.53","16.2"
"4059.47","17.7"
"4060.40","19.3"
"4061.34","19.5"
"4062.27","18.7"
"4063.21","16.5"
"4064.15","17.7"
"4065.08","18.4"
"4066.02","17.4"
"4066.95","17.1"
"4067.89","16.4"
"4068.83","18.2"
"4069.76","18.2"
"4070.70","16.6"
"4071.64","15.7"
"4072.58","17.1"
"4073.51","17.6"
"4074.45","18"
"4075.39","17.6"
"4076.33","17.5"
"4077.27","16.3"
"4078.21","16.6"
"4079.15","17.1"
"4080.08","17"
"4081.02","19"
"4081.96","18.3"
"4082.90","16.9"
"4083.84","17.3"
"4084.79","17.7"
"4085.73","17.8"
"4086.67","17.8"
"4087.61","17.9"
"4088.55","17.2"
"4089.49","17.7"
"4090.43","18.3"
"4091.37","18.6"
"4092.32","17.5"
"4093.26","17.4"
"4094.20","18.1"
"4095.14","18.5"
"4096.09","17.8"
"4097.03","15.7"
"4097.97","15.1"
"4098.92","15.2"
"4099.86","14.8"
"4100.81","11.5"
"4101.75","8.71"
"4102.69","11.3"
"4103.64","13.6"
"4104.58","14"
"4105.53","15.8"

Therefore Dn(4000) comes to 1.3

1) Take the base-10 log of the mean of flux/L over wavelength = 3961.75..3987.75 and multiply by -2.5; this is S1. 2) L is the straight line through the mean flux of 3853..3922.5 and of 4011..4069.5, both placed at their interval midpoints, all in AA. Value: 0.26 mag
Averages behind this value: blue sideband 15.8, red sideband 17.9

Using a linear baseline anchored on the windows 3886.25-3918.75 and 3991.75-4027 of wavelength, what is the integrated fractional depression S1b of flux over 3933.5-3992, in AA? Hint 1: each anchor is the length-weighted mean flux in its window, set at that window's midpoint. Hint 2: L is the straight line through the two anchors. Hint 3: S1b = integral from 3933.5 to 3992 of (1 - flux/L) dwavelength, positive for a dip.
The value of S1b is 8.93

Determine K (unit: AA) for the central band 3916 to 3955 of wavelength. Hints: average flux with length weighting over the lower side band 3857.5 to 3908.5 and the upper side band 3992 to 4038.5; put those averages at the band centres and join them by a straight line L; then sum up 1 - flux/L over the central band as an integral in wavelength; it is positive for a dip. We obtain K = 6.20 AA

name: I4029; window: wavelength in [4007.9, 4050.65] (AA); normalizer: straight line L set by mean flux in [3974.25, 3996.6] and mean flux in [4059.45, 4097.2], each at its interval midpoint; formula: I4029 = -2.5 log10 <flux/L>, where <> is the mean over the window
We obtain -0.035 mag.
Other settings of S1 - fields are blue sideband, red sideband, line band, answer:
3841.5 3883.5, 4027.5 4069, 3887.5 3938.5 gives 0.211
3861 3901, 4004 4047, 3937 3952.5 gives 0.057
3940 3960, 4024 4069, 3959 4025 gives 0.056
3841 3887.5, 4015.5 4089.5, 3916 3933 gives 0.203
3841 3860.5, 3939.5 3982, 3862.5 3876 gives -0.052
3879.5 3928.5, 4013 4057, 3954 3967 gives 0.155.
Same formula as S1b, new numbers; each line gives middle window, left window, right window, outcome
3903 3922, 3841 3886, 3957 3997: -1.1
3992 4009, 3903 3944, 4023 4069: -1.4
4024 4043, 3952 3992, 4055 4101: -2.0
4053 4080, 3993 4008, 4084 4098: 0.2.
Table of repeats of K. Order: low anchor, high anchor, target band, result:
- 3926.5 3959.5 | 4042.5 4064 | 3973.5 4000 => -3.7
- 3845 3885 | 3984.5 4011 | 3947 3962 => 1.3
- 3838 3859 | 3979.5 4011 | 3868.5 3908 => 3.6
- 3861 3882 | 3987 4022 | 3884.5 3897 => 2.6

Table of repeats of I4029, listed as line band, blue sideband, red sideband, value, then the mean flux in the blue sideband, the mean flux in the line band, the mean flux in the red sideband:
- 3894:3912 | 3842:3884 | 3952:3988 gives -0.02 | 16.5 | 15.9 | 14.1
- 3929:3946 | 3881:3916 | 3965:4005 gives 0.37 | 15.1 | 10.8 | 15.2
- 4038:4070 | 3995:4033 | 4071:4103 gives -0.03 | 18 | 17.8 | 16.7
